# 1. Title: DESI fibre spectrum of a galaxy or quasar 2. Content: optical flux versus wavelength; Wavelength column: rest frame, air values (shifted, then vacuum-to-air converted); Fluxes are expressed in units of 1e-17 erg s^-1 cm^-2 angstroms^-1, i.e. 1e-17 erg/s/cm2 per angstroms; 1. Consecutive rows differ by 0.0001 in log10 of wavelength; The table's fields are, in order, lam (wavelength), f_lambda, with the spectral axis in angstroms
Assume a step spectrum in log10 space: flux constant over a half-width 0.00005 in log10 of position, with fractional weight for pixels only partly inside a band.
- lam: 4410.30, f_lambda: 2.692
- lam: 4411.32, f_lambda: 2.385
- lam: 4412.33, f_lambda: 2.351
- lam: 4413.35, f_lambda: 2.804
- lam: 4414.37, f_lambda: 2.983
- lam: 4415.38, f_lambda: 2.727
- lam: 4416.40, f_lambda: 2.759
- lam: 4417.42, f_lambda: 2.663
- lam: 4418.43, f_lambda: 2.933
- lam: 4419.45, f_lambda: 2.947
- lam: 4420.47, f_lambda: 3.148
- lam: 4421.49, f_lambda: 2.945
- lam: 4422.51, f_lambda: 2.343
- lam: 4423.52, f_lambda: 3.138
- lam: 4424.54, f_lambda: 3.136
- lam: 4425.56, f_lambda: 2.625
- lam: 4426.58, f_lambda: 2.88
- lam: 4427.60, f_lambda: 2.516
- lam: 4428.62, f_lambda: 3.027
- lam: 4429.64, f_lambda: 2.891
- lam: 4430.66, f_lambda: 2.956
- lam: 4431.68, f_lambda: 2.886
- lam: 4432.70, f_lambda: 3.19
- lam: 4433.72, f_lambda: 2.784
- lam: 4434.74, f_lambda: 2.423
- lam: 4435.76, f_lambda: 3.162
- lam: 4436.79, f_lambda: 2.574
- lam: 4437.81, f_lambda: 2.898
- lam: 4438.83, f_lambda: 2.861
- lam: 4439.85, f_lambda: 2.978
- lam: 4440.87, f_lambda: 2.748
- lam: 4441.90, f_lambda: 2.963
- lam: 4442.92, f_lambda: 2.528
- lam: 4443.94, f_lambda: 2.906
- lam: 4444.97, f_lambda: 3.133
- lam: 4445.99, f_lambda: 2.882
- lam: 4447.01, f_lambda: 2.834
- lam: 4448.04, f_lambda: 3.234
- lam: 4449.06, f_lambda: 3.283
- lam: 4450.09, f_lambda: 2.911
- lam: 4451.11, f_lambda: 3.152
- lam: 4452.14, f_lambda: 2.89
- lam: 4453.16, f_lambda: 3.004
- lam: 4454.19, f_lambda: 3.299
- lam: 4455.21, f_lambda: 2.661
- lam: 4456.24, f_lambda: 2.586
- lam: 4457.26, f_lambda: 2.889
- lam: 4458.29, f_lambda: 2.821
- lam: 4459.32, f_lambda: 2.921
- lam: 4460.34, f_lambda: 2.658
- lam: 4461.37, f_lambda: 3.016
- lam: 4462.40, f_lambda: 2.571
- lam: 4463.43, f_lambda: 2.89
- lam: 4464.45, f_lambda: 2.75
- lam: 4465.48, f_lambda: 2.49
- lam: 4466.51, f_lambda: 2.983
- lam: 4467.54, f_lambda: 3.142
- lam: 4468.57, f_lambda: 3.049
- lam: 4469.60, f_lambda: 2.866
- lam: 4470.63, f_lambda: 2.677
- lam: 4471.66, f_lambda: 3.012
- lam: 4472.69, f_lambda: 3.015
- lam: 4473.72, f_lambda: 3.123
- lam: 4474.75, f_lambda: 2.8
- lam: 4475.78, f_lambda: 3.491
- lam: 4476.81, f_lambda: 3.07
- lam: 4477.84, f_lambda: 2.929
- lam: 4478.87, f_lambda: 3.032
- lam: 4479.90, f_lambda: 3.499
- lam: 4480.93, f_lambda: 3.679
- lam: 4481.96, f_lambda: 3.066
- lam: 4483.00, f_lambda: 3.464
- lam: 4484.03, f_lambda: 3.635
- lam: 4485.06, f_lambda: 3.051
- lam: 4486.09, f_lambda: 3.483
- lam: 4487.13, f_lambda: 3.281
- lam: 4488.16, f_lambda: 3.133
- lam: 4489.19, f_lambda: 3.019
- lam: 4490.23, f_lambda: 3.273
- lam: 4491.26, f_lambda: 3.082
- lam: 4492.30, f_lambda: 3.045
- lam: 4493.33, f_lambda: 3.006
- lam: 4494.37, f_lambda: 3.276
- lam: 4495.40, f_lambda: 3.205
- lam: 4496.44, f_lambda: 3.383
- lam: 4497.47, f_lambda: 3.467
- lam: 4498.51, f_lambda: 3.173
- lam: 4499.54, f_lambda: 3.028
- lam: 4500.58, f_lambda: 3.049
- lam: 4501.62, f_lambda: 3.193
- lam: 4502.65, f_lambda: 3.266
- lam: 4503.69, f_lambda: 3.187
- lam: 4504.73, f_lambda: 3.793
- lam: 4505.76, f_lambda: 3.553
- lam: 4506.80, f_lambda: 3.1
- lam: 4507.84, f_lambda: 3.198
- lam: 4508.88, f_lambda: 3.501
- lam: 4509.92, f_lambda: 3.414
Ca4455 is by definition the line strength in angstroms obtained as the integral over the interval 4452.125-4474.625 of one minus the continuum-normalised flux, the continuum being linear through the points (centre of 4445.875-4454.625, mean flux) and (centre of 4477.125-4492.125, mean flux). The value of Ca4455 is 1.8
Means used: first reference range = 3.06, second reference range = 3.25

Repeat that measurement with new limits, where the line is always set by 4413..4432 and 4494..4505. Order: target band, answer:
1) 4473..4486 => -0.3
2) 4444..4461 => 0.4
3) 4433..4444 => 0.5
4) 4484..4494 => 0.1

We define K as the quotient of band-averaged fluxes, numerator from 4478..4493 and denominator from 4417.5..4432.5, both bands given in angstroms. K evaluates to 1.1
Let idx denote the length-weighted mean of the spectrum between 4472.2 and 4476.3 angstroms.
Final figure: 3.11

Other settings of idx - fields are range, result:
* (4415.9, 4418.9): 2.79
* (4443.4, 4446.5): 2.97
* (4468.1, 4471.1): 2.86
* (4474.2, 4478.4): 3.08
